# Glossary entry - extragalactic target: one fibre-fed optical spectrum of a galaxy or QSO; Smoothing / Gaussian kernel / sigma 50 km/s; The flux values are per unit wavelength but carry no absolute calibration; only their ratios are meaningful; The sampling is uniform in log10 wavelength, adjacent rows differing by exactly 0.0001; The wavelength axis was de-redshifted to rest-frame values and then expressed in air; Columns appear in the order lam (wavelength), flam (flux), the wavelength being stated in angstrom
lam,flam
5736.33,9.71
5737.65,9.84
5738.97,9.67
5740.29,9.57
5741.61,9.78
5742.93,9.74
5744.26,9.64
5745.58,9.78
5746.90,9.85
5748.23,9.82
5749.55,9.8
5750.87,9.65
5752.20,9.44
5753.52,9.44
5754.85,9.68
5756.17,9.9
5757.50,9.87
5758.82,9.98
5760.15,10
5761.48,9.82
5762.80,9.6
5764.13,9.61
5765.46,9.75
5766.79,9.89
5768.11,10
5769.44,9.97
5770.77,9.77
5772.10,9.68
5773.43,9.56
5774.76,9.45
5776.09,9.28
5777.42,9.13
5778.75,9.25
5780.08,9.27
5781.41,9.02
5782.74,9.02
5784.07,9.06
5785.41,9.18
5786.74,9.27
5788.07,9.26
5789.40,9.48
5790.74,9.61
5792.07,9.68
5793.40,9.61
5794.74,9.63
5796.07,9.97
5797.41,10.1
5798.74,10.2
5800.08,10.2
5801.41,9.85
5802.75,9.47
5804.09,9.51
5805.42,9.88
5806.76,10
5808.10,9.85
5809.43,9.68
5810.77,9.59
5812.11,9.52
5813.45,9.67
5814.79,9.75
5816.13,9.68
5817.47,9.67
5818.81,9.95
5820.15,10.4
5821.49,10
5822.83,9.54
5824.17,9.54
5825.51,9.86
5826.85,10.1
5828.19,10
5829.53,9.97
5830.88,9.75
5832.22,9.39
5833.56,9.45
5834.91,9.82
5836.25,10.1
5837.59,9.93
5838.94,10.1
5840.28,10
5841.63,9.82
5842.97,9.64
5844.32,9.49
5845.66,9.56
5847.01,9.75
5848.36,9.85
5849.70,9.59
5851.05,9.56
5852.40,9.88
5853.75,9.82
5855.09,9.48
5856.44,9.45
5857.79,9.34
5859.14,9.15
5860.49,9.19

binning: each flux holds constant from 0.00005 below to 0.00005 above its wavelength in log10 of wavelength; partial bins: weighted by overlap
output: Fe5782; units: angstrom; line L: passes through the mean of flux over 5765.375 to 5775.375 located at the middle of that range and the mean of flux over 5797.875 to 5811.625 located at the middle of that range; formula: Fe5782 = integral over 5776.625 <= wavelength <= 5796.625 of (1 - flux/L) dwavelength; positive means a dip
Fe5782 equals 0.9 angstrom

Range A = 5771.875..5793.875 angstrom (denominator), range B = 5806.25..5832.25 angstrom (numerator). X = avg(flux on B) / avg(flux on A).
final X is 1.05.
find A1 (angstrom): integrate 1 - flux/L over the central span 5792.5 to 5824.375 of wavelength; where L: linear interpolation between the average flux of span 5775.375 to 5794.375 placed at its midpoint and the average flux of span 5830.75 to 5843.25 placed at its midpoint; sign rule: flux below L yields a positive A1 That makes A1 -0.9 angstrom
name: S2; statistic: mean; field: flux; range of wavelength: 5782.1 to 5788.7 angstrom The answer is 9.16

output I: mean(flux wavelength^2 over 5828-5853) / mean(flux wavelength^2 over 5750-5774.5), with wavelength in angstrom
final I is 1.03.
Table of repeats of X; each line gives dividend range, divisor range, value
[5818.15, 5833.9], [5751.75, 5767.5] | 1.01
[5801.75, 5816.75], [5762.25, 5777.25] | 1.00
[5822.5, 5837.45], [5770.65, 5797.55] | 1.04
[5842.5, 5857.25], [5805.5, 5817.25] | 0.99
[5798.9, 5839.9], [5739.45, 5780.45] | 1.01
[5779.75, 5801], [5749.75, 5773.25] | 0.98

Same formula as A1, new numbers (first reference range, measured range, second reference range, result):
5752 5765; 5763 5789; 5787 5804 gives 0.8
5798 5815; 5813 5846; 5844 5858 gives -0.4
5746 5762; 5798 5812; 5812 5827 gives 0.0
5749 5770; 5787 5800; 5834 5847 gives 0.1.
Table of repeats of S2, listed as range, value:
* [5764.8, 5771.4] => 9.88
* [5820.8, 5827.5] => 9.82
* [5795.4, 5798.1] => 10.1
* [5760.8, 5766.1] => 9.69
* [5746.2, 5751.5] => 9.79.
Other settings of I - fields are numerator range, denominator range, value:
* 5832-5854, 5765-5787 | 1.06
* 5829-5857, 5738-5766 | 1.03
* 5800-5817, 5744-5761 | 1.02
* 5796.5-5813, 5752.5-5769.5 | 1.02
